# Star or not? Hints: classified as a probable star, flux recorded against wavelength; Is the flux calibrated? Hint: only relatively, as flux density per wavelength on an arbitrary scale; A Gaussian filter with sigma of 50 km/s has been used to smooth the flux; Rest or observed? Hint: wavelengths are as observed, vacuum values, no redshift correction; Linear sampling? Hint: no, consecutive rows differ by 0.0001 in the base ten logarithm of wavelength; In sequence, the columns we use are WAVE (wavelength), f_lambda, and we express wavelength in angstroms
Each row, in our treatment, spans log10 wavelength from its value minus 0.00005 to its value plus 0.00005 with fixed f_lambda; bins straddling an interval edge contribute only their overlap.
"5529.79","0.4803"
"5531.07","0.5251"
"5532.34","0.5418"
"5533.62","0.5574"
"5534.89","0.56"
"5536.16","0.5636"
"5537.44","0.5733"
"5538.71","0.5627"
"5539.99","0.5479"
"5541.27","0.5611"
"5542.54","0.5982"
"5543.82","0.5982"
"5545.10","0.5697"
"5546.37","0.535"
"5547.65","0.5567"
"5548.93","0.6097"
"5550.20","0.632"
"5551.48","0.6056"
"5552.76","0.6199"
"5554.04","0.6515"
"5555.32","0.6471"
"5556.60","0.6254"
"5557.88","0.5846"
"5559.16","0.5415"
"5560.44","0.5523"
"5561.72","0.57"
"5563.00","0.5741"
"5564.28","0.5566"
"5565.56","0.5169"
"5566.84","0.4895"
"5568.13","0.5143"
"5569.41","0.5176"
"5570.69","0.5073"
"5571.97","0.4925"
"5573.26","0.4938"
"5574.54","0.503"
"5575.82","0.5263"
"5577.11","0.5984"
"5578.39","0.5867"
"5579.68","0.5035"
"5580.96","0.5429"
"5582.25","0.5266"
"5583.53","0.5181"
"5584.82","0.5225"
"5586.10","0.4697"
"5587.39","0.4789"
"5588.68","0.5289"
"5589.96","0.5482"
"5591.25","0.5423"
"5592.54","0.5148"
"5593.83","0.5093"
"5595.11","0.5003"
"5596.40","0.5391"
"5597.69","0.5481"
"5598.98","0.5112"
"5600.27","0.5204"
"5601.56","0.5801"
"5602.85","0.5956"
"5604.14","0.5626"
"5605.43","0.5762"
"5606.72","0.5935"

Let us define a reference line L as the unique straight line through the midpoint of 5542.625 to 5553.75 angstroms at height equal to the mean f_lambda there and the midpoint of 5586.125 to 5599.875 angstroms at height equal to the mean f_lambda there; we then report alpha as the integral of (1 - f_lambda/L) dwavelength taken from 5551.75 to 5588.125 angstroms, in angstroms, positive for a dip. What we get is 0.9 angstroms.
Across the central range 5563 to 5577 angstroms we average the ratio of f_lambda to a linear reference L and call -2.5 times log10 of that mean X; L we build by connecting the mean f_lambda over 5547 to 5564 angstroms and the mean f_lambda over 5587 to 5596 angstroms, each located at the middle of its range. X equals 0.10 mag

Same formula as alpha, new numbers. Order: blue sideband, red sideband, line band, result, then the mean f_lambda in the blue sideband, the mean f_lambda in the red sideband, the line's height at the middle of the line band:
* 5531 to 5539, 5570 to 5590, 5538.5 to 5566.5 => -2.0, 0.557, 0.521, 0.543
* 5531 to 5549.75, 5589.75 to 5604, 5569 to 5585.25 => 0.6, 0.566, 0.538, 0.548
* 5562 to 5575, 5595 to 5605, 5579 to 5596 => 0.6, 0.518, 0.548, 0.536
